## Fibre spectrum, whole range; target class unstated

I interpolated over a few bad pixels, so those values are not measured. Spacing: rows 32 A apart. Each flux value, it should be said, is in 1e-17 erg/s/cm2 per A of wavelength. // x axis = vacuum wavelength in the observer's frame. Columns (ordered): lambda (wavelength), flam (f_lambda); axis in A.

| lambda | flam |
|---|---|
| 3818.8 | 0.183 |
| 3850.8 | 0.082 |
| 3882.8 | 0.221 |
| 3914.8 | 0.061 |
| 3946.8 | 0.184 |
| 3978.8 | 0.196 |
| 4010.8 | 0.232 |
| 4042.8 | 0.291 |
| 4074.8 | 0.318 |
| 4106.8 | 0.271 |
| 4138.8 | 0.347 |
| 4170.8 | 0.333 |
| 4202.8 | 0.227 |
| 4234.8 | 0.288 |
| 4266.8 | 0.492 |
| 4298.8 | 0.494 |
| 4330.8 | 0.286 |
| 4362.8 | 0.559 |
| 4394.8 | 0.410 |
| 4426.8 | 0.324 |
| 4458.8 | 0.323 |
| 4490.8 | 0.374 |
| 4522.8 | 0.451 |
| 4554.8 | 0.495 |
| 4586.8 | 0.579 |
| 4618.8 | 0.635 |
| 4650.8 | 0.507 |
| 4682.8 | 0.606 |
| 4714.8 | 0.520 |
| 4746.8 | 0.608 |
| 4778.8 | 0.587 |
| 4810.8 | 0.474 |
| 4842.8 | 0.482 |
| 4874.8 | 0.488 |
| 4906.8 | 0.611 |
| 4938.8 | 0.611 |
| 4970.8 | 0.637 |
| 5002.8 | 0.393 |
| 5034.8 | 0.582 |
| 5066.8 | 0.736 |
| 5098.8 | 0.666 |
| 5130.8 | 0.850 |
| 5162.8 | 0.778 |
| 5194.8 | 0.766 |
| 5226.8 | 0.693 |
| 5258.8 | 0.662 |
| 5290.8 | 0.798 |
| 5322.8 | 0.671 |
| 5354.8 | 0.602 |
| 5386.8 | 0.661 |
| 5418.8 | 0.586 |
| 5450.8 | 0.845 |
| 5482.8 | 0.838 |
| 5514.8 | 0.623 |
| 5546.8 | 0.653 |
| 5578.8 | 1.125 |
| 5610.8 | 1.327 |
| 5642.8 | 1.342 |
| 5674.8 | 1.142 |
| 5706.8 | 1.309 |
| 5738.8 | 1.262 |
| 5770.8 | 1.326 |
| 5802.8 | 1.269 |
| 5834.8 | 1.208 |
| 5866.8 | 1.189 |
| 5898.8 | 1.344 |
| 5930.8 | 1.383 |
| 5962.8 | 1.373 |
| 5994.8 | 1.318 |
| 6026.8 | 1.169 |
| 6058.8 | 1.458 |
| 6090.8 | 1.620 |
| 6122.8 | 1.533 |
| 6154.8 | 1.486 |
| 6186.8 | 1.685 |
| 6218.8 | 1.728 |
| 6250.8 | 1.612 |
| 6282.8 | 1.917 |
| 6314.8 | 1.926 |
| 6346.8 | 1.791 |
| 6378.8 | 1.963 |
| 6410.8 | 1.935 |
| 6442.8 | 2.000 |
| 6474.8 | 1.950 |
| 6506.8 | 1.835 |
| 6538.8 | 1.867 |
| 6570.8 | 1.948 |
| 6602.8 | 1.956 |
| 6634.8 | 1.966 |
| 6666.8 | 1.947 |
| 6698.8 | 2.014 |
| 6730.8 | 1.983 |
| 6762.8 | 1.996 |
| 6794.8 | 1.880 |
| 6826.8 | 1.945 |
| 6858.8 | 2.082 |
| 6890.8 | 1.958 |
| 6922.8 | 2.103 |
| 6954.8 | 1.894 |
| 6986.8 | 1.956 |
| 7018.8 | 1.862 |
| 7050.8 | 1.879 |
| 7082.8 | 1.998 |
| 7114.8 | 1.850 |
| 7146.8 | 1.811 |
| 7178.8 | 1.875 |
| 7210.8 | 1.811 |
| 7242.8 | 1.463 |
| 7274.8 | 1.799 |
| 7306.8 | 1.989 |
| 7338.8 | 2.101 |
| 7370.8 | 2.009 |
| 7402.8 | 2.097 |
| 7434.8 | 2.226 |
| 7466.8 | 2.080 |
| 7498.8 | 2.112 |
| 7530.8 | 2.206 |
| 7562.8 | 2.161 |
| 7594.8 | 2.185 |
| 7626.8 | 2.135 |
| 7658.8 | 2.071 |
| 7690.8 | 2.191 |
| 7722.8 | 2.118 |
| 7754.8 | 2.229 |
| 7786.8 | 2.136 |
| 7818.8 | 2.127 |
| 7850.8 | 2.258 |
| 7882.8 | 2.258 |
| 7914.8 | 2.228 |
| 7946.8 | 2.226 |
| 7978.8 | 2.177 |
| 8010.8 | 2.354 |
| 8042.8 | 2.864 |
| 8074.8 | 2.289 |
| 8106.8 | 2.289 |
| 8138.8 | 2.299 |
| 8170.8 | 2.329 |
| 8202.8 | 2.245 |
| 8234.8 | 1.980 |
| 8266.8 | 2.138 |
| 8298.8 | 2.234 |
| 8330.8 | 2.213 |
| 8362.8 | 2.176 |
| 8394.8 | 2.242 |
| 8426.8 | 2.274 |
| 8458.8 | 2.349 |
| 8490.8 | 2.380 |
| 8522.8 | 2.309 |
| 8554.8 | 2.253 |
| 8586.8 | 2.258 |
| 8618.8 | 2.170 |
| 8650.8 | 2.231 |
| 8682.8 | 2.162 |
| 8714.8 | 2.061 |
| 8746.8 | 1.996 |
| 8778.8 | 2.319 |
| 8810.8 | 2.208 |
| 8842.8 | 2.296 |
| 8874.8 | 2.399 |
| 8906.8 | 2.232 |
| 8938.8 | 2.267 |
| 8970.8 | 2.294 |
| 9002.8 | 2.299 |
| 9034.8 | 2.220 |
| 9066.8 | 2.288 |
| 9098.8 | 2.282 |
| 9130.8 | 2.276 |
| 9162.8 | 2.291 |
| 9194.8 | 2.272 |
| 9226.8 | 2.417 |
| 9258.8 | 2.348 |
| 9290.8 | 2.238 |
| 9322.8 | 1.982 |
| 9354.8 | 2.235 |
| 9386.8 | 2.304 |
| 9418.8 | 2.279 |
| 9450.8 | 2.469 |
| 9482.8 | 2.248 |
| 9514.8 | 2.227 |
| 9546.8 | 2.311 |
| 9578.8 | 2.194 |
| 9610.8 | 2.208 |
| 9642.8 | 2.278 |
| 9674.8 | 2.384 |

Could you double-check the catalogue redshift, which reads 0.40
